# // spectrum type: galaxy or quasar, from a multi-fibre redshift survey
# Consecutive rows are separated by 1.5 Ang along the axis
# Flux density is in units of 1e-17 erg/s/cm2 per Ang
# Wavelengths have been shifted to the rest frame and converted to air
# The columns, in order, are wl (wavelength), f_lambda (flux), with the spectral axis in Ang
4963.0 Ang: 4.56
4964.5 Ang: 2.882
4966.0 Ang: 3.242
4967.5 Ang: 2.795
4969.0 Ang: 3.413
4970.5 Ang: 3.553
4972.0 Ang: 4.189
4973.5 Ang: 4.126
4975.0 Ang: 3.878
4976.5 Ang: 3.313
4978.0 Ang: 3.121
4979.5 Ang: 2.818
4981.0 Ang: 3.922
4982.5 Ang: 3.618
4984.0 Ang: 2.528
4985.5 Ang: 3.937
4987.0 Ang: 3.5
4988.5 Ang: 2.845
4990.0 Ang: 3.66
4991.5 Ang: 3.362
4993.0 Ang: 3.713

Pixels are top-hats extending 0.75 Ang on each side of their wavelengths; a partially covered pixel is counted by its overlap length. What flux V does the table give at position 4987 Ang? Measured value 3.5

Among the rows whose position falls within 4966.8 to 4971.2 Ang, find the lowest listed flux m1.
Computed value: 2.795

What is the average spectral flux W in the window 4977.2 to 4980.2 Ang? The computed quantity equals 2.98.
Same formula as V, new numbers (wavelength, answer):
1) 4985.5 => 3.937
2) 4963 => 4.56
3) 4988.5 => 2.845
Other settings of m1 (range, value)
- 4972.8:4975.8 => 3.878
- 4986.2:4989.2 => 2.845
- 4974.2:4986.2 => 2.528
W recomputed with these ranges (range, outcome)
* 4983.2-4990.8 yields 3.3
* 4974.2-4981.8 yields 3.42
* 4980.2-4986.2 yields 3.49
